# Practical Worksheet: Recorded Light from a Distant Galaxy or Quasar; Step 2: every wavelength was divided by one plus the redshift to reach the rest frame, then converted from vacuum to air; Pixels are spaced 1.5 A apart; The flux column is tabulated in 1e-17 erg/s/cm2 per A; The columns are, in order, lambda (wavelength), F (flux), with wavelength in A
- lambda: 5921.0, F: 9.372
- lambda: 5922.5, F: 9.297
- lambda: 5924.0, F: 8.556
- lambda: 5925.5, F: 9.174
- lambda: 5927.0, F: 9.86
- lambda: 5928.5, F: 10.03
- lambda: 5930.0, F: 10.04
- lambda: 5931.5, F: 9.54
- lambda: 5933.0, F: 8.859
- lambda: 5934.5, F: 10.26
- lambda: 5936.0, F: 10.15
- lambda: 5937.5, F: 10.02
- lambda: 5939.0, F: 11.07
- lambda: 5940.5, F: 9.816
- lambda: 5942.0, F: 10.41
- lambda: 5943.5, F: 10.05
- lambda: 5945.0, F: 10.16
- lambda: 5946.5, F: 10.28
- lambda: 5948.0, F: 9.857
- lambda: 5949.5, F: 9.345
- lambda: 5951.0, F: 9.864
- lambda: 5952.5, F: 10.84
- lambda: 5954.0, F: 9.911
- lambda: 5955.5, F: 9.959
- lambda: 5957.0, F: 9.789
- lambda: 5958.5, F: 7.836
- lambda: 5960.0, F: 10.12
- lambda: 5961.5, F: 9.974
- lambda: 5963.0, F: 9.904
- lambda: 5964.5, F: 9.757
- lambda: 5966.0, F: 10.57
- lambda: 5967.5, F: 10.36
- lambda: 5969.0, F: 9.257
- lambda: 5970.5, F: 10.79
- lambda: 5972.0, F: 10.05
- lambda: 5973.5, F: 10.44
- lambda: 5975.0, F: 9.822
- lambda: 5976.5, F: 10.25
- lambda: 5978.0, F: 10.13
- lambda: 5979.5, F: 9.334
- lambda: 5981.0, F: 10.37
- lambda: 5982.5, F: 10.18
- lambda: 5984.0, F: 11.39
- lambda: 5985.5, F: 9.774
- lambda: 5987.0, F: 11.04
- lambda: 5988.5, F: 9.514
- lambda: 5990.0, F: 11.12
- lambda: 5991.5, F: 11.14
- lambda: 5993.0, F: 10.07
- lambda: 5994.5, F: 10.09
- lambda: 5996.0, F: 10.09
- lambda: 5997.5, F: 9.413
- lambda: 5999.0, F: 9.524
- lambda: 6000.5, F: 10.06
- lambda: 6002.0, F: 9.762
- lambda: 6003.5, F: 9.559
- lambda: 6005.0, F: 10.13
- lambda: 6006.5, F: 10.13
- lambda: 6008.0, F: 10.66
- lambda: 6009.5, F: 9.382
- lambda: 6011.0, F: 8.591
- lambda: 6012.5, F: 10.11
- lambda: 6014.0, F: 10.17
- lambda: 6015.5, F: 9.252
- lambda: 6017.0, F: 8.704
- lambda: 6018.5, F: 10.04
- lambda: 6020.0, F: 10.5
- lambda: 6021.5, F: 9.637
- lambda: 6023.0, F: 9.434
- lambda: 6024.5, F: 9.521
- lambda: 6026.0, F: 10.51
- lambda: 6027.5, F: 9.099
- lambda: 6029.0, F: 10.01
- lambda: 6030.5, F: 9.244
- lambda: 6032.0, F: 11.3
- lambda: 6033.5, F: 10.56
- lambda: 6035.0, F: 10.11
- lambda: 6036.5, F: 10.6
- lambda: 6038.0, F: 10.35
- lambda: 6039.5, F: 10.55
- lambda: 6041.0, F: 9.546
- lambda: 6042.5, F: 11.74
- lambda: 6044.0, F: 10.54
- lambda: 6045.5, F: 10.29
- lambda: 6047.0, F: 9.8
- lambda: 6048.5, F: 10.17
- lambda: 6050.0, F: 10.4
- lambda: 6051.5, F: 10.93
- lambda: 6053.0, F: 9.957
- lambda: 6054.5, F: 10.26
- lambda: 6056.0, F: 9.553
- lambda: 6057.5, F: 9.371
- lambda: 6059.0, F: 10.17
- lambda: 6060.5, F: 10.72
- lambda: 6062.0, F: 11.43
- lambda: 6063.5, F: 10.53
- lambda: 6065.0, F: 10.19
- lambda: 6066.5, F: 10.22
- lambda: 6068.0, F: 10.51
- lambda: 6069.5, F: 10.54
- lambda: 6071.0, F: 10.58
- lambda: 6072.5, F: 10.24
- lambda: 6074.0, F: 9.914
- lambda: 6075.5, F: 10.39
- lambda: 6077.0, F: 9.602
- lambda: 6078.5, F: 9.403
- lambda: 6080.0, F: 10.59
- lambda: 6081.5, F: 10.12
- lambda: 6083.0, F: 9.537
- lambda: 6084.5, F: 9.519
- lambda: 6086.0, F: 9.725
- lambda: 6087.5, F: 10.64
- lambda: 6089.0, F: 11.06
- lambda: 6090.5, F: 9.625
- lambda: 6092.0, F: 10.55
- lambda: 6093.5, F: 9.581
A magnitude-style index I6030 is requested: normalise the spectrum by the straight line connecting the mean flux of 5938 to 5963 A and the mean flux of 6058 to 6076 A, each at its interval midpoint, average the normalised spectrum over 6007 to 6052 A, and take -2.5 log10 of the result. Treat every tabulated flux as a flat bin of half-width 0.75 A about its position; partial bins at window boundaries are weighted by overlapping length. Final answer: 0.02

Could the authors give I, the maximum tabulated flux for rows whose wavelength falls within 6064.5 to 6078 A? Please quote 10.58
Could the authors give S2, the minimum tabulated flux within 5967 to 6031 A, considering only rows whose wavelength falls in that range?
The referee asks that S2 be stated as 8.591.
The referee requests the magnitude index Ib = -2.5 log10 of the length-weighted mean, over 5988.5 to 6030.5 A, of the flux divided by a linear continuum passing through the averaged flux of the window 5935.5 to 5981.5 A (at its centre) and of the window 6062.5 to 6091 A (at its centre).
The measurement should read 0.02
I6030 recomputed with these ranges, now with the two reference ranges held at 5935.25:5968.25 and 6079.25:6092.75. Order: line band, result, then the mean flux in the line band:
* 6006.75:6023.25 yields 0.04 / 9.7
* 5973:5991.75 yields -0.03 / 10.3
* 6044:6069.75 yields -0.02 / 10.3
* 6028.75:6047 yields -0.03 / 10.4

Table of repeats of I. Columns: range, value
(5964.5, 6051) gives 11.74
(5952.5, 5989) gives 11.39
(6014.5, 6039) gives 11.3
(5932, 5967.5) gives 11.07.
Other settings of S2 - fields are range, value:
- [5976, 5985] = 9.334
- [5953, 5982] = 7.836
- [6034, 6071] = 9.371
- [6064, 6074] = 9.914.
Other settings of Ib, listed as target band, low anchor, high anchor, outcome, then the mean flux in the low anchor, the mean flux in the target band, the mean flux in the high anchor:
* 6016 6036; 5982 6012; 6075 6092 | 0.02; 10.1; 9.9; 10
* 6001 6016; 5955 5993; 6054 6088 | 0.04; 10.1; 9.79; 10.2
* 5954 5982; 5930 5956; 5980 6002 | 0.02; 10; 9.93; 10.2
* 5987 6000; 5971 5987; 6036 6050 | 0.01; 10.2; 10.2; 10.4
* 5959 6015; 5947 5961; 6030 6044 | 0.00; 9.74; 10.1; 10.5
